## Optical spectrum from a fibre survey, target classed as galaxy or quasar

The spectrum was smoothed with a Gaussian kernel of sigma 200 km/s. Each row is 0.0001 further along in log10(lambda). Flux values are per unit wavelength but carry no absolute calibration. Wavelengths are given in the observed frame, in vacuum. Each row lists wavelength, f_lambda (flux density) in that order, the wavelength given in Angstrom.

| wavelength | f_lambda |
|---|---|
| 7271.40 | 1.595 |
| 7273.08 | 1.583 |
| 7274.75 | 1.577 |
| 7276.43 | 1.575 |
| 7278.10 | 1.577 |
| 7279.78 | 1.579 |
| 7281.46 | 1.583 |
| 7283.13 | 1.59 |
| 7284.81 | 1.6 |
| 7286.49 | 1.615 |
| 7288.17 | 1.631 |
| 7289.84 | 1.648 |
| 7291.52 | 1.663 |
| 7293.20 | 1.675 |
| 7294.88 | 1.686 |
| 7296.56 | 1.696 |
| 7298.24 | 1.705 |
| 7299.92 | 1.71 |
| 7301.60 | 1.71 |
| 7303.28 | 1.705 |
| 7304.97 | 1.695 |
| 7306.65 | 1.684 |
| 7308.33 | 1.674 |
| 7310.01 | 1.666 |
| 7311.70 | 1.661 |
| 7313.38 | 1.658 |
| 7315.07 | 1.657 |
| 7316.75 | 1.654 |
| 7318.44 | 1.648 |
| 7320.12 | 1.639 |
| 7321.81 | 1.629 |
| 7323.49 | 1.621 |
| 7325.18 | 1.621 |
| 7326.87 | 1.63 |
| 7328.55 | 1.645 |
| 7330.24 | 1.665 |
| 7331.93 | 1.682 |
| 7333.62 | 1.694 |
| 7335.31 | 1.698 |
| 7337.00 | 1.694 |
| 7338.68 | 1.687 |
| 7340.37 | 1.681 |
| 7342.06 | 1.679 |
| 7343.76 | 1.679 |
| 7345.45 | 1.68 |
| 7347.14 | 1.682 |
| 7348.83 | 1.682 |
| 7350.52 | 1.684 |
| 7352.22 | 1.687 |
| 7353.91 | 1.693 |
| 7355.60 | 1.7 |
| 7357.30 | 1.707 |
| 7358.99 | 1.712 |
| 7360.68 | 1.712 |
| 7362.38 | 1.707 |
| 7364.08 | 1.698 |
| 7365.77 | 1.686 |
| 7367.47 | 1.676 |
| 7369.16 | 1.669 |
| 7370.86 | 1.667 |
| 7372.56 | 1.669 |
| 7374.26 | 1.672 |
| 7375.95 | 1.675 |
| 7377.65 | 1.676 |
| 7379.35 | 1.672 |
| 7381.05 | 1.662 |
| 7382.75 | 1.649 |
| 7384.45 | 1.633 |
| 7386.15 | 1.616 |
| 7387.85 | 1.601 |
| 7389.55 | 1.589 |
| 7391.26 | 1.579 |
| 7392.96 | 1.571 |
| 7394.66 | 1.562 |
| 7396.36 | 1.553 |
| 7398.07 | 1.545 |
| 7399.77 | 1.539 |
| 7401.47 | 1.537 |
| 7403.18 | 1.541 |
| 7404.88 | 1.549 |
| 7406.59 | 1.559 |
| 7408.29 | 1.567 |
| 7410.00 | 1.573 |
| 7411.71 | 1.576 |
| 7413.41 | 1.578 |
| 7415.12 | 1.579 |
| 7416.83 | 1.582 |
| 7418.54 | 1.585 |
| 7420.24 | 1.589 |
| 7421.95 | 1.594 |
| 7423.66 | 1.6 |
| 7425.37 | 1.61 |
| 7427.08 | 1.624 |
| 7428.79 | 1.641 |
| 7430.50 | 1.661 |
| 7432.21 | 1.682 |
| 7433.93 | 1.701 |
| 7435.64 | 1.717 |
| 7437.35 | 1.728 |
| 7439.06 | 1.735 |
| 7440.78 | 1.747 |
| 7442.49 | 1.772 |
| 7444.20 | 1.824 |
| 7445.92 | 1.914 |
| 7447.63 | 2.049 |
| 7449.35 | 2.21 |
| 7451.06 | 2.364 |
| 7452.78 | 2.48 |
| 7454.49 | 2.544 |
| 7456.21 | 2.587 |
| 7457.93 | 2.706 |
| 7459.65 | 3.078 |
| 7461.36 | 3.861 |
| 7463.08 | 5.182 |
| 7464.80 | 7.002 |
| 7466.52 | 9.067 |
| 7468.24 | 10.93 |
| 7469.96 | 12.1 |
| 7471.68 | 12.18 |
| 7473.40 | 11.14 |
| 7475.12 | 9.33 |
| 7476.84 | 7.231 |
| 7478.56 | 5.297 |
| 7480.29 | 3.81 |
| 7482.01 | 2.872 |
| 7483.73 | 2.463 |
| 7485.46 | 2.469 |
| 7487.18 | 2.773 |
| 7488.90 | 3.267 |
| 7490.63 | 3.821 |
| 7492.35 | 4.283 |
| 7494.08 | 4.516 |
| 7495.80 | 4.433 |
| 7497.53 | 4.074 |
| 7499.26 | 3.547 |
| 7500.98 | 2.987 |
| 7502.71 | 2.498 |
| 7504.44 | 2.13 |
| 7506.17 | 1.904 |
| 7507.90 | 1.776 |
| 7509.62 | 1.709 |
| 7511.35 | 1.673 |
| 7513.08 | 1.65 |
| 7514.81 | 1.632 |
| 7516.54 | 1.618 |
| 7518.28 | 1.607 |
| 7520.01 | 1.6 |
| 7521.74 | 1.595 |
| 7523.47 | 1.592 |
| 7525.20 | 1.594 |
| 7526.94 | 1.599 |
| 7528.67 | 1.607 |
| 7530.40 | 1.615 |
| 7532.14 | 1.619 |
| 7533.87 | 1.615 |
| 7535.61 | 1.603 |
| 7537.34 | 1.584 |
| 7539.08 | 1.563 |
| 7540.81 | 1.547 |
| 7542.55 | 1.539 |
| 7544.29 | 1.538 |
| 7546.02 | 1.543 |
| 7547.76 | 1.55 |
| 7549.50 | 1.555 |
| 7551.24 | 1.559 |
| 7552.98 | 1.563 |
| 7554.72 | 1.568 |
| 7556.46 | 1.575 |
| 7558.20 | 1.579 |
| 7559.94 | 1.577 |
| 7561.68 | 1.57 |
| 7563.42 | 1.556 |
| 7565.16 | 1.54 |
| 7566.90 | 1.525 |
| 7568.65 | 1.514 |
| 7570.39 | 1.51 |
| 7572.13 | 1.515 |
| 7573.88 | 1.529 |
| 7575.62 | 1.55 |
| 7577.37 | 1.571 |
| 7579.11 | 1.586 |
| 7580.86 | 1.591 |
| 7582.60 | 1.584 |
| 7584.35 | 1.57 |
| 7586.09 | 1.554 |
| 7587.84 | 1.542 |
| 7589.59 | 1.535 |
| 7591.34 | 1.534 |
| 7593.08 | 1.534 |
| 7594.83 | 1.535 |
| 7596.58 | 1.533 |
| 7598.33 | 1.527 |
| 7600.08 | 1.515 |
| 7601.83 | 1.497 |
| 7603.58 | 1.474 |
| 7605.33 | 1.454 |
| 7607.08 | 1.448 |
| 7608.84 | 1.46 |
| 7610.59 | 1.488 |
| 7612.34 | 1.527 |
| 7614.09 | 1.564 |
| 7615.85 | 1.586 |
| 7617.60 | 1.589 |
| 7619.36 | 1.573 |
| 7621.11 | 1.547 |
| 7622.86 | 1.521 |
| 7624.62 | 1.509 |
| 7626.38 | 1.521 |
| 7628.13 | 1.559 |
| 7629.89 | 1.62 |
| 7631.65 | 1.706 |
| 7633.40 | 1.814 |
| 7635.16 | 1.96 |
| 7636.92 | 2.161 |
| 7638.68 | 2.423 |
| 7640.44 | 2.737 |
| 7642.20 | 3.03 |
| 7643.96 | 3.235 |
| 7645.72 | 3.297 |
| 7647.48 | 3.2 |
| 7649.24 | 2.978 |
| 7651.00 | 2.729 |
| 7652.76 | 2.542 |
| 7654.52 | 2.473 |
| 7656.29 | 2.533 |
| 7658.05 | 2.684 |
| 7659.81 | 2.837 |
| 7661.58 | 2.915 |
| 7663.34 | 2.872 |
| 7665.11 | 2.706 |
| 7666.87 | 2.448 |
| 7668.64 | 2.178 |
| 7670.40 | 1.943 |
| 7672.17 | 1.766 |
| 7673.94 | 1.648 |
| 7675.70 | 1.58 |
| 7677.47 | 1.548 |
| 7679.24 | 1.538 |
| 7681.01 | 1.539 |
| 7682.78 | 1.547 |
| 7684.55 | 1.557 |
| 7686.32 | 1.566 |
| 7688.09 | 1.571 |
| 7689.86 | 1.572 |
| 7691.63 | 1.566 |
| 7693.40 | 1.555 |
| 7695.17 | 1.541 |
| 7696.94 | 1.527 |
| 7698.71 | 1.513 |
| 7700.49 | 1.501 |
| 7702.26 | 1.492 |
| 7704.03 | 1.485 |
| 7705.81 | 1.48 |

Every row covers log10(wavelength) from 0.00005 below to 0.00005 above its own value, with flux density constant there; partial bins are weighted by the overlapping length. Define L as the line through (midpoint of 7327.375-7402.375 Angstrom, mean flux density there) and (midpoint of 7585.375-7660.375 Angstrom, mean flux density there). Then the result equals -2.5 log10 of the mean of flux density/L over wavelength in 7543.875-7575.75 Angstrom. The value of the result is 0.211 mag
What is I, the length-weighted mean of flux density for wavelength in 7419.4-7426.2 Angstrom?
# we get 1.6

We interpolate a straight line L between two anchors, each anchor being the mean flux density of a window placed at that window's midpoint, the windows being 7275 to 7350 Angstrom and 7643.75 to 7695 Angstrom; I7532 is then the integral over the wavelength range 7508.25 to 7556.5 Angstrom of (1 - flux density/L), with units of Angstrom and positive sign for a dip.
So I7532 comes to 9.4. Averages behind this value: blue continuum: 1.66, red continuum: 2.19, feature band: 1.6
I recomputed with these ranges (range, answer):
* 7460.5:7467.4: 6.29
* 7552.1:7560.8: 1.57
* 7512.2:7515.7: 1.64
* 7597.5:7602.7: 1.51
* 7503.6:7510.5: 1.88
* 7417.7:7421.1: 1.59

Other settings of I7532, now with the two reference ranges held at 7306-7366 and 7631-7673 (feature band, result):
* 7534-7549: 4.6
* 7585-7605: 7.3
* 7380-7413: 4.7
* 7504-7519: 3.0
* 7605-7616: 4.2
